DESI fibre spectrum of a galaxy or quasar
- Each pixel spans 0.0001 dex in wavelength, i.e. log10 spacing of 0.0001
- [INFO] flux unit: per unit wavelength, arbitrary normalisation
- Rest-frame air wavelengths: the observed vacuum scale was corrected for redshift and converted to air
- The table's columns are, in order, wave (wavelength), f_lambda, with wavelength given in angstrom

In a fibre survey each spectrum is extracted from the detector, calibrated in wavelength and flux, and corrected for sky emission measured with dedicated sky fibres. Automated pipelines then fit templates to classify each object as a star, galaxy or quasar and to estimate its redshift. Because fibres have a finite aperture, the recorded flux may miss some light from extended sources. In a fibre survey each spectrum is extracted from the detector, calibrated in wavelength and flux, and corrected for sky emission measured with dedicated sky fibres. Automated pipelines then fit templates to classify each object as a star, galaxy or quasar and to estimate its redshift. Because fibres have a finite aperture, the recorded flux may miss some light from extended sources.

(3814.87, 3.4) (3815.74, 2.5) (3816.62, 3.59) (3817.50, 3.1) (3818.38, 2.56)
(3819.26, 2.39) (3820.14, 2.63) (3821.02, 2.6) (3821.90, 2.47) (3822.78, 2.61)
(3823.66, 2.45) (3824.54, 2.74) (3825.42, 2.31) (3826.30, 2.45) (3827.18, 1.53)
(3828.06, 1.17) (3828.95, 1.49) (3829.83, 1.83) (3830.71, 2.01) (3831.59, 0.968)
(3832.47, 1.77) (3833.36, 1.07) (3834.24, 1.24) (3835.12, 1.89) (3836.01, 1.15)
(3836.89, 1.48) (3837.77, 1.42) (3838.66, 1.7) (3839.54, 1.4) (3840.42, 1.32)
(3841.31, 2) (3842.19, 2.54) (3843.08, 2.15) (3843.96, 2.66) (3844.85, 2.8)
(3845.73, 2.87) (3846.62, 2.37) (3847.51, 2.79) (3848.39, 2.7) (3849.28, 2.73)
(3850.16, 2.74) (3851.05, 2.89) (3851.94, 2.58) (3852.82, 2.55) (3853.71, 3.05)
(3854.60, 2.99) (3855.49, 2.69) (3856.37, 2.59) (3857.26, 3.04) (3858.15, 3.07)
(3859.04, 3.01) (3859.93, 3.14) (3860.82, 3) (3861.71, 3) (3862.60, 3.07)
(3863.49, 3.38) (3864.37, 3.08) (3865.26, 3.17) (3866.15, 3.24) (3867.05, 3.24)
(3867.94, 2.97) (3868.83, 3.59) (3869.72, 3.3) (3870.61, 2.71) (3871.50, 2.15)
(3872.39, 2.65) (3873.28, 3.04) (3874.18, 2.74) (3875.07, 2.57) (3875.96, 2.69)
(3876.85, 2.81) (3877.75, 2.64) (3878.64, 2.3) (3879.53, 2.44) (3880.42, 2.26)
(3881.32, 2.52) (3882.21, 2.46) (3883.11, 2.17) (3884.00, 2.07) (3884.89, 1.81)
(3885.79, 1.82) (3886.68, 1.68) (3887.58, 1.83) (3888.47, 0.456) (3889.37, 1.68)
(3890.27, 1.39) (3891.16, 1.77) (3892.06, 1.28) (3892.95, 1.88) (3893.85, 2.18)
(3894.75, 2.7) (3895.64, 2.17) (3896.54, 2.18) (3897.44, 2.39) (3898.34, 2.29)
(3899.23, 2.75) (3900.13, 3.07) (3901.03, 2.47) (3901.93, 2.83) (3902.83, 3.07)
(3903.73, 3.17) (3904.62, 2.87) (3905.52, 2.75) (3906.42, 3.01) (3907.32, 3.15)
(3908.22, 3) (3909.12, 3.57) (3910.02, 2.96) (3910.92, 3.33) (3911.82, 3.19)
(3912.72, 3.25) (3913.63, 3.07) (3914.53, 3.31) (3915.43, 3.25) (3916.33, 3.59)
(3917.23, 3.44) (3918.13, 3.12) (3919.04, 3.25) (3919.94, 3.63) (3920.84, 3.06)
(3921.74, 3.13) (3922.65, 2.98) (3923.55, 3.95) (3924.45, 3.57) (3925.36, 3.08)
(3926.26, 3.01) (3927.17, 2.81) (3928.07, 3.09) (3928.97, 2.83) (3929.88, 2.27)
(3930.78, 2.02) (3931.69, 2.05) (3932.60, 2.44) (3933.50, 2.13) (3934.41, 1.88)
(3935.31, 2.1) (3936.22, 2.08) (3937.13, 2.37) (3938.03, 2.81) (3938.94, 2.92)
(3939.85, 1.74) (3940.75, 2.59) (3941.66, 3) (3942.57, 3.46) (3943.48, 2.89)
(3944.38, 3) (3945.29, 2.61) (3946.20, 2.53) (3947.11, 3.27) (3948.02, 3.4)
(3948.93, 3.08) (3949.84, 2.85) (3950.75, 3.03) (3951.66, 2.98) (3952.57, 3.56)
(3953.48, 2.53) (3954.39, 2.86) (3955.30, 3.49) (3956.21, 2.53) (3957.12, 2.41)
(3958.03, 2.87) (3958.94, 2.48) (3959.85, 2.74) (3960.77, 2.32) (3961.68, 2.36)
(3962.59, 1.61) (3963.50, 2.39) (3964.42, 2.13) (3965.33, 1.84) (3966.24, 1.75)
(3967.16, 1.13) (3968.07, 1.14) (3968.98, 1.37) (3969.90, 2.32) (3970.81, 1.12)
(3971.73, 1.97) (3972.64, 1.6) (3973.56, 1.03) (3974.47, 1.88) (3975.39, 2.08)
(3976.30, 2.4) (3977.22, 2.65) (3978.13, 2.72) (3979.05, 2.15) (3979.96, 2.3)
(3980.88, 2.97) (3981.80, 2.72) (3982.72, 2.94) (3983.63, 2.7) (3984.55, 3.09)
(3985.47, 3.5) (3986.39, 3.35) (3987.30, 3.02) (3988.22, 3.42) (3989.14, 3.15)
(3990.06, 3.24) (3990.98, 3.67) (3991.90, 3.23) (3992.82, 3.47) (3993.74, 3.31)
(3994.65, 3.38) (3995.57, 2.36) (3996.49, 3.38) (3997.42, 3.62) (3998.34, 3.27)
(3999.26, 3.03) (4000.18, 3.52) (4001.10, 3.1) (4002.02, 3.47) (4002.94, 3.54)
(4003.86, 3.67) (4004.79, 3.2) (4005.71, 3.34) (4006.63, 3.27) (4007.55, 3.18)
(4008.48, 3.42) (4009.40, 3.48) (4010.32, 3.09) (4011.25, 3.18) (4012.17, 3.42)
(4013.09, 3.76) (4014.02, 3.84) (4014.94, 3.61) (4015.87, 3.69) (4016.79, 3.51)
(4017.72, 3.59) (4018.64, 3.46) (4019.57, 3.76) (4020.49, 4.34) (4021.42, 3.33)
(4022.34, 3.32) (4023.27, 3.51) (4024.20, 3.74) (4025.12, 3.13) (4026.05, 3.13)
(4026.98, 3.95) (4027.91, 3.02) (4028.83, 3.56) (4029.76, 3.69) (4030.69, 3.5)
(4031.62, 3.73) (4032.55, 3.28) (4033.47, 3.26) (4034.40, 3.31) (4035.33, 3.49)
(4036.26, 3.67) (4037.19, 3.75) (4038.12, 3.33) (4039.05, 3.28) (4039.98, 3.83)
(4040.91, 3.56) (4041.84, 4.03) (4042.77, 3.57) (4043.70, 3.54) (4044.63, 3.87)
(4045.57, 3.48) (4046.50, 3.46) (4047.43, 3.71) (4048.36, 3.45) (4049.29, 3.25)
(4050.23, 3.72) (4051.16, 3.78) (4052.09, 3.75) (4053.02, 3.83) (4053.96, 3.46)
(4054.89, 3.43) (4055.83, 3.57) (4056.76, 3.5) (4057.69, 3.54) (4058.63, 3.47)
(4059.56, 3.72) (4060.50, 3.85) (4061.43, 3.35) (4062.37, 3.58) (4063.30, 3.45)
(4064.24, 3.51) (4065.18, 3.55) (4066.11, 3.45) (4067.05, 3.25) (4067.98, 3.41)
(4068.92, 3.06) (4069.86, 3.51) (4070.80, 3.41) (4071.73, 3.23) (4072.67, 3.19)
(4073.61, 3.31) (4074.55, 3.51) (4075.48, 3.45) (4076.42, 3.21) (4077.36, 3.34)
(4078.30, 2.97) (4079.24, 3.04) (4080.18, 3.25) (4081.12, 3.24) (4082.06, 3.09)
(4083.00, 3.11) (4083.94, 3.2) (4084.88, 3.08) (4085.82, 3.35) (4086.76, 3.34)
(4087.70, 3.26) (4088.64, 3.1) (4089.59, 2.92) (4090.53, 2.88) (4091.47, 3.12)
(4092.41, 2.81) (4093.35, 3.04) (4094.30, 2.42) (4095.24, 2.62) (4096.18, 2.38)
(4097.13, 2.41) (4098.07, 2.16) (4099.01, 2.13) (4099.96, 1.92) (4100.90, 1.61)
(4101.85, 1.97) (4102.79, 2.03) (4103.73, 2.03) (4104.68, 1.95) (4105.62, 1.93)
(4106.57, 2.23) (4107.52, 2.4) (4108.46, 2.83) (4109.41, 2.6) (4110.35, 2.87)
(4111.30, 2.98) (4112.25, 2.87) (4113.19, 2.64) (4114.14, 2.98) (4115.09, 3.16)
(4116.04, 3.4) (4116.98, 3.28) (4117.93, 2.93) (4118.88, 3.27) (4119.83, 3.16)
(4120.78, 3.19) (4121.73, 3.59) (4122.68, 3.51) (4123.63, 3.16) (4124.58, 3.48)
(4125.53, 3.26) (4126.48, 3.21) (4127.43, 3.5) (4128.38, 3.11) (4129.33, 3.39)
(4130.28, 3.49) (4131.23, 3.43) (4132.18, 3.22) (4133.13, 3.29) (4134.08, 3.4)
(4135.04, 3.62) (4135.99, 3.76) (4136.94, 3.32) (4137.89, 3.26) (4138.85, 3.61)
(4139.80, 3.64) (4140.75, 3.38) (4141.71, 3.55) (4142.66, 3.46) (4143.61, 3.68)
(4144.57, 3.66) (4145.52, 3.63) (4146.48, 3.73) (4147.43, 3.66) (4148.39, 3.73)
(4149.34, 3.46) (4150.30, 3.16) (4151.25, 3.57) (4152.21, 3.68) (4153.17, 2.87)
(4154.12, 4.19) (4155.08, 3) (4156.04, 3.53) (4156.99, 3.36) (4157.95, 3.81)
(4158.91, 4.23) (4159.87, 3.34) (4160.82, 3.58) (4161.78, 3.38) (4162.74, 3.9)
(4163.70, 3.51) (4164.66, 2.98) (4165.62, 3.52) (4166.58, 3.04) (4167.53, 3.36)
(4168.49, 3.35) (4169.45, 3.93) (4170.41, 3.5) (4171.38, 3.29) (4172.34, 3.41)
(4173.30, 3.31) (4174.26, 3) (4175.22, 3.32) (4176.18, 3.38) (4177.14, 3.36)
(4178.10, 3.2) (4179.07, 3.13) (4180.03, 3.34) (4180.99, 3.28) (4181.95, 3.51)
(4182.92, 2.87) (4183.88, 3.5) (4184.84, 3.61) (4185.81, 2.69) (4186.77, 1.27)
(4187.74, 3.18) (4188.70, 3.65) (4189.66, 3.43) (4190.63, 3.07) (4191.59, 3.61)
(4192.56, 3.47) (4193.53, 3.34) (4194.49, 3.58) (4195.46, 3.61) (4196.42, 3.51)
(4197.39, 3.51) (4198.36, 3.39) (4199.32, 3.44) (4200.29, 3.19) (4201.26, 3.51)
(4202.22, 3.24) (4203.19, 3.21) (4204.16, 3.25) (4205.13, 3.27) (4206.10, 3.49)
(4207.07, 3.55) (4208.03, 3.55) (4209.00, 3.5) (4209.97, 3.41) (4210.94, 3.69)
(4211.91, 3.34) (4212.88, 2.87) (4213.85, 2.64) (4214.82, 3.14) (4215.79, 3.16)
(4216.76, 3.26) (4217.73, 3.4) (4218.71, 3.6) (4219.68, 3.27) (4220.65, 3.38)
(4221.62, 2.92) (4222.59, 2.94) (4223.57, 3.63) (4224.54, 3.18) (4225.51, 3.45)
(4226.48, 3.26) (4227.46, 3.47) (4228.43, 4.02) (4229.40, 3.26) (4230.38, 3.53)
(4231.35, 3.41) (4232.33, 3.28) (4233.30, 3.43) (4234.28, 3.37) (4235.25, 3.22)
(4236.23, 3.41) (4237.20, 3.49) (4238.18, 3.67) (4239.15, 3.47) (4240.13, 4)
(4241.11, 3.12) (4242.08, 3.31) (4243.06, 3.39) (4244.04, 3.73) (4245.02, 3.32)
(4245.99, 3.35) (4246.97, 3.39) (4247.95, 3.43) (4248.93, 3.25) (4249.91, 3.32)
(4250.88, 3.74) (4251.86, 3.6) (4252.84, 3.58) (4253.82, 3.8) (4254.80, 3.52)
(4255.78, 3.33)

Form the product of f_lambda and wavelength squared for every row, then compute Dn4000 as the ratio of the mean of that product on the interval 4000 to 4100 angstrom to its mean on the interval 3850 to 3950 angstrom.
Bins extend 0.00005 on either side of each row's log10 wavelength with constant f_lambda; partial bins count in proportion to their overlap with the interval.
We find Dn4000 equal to 1.3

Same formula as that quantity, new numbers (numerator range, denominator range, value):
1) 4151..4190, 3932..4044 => 1.23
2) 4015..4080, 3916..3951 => 1.30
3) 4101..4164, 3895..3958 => 1.25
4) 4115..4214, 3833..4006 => 1.44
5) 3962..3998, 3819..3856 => 1.25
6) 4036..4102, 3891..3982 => 1.33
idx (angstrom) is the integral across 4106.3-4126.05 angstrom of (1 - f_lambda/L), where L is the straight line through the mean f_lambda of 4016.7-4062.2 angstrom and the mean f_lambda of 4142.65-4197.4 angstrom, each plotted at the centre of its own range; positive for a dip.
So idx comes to 2.4 angstrom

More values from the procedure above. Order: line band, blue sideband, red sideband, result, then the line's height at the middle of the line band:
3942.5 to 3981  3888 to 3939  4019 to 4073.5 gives 7.59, 3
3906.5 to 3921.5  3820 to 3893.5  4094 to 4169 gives -4.44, 2.51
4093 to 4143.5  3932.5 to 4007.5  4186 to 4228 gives 2.08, 3.07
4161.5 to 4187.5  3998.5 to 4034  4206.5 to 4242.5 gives 1.05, 3.39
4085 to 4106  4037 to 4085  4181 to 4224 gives 5.44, 3.41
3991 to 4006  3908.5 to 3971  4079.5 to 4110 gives -3.51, 2.69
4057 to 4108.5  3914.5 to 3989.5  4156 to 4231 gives 0.76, 3.02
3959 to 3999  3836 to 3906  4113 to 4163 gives 4.82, 2.87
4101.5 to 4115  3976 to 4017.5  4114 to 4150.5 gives 3.60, 3.37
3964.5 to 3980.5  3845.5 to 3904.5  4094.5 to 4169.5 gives 5.34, 2.79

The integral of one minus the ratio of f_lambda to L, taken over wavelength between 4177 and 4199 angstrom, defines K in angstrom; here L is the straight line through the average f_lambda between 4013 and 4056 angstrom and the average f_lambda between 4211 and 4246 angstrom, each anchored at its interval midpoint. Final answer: 0.9 angstrom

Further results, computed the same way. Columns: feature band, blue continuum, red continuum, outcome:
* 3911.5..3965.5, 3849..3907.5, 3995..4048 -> 2.6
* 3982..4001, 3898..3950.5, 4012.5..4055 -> 0.5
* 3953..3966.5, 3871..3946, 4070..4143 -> 1.5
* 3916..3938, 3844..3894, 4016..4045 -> 0.7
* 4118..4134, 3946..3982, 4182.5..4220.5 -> -1.7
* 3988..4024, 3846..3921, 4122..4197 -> -4.7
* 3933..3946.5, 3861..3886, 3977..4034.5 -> 2.1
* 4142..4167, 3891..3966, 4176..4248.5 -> -2.4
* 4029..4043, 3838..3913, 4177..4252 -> -2.9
